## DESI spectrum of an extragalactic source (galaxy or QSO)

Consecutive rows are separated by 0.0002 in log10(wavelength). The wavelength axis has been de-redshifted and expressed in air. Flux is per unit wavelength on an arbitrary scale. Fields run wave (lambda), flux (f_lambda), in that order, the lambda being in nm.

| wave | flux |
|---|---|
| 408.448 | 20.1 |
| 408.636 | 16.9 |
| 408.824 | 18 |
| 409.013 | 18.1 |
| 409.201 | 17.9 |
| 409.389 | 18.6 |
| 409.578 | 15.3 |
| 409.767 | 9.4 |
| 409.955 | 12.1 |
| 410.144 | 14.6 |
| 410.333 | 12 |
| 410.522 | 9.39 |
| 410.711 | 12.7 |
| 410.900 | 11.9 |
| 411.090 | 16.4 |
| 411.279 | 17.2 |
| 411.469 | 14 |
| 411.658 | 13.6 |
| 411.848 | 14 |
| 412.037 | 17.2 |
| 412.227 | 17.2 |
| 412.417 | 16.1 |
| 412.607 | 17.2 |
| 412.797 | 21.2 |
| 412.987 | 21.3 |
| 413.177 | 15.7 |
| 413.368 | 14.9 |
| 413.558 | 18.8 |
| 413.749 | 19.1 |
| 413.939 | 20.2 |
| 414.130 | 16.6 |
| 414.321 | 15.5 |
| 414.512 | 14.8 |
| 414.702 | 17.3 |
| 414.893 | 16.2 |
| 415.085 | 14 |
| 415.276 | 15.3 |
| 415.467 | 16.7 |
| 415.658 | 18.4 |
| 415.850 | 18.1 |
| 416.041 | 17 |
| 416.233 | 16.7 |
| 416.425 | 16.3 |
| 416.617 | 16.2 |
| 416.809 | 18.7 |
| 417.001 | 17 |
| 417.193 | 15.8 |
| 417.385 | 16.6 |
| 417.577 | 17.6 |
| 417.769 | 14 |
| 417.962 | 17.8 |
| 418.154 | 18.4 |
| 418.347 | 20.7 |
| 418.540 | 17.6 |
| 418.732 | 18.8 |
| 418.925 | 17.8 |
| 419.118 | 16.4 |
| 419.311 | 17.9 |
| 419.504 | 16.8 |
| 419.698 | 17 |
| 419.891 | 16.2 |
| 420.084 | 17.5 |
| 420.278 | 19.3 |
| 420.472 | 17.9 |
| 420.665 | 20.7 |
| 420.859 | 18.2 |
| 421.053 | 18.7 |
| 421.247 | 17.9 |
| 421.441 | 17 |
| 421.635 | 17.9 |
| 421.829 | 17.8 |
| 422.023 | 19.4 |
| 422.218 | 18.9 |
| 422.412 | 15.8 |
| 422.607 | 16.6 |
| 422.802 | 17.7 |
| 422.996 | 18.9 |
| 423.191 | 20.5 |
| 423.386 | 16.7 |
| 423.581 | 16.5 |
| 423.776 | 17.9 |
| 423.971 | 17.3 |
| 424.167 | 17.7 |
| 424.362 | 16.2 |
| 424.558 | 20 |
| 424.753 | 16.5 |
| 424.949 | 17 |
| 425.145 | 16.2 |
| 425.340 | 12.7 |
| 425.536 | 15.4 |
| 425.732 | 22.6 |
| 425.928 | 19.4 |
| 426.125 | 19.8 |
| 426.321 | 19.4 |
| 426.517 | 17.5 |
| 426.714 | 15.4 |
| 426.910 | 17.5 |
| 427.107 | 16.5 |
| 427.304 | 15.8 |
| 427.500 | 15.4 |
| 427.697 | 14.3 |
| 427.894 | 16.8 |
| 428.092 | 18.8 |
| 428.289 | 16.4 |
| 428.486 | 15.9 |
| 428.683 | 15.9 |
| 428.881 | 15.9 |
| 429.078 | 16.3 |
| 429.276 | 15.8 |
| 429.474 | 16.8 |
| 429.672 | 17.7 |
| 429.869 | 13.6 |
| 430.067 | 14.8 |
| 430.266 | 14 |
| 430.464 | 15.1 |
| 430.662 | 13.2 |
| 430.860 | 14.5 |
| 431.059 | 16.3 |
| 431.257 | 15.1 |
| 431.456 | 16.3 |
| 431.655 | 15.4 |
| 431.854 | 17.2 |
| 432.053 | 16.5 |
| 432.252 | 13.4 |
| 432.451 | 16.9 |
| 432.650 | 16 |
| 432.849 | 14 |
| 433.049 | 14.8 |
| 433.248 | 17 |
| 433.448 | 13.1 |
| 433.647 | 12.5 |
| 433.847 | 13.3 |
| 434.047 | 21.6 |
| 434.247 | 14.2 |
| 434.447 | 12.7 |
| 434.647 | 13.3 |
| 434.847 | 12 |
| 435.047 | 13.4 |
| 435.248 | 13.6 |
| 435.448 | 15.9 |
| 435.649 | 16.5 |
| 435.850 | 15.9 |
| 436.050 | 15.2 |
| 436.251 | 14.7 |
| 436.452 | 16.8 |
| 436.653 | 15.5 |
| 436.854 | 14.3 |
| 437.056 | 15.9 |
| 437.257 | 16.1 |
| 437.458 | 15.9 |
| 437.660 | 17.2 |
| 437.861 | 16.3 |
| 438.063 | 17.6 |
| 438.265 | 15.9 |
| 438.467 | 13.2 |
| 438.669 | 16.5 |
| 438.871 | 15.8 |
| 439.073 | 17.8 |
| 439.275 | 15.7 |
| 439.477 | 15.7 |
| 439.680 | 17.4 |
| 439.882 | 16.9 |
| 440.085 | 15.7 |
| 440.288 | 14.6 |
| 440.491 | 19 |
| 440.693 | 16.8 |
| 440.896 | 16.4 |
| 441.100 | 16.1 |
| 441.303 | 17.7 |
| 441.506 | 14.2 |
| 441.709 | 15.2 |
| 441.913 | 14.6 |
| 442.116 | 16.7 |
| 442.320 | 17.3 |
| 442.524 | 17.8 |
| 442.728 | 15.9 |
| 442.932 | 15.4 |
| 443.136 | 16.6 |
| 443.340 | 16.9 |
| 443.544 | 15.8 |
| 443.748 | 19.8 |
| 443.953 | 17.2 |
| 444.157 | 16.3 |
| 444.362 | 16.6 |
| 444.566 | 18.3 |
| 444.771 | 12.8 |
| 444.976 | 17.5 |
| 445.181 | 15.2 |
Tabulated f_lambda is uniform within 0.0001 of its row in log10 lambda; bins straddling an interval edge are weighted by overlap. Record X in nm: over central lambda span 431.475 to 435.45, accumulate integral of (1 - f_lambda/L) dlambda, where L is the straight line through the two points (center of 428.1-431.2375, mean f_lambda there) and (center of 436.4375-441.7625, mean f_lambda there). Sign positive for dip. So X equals 0.241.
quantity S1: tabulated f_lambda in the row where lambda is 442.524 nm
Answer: 17.8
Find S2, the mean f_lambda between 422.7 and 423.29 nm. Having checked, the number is 19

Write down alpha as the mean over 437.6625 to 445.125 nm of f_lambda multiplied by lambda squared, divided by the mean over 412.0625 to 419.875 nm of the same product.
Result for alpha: 1.07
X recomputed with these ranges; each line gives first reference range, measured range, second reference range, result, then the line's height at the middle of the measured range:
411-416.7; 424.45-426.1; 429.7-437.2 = -0.19 nm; 15.8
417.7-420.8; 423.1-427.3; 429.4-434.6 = -0.23 nm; 16.6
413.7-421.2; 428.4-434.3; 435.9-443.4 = 0.40 nm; 16.6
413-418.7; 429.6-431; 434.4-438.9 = 0.10 nm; 15.8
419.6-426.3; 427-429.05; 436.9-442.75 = 0.14 nm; 17.4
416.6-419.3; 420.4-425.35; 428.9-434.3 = -0.30 nm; 16.7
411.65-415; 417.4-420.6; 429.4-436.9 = -0.21 nm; 16.5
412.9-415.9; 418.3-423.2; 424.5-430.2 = -0.33 nm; 16.9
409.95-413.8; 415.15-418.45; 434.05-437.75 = -0.34 nm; 15.5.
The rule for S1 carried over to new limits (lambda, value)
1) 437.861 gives 16.3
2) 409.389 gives 18.6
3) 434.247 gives 14.2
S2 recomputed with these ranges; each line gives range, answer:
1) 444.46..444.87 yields 15.6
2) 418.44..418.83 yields 18.2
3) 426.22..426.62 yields 18.4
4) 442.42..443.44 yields 16.5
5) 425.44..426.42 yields 19.3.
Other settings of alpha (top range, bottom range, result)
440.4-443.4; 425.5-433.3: 1.07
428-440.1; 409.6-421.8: 1.02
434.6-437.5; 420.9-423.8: 0.90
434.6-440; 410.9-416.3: 1.04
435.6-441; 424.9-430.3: 1.02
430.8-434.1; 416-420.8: 0.94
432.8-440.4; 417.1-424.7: 0.93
